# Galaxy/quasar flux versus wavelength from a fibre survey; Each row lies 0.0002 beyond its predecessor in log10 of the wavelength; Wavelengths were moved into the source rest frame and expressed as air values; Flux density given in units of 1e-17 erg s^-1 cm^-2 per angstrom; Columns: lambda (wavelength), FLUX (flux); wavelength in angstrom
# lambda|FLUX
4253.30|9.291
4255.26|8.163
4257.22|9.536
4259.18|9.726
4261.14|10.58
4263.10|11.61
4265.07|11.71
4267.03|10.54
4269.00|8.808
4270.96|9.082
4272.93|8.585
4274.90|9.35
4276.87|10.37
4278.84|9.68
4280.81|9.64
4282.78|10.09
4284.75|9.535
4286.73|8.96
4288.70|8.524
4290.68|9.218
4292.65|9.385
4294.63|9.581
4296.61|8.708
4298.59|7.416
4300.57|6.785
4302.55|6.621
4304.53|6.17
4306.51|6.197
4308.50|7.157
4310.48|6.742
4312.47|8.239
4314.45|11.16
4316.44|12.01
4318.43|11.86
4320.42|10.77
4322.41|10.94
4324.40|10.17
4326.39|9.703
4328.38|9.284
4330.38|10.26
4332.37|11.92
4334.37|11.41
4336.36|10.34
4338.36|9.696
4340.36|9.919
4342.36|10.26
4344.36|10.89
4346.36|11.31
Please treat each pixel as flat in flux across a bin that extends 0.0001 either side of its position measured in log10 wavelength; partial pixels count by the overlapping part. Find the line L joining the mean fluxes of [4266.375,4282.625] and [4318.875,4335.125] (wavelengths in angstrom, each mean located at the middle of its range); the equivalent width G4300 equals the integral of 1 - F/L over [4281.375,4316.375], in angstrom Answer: 5.7 angstrom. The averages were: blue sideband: 9.52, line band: 8.38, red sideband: 10.6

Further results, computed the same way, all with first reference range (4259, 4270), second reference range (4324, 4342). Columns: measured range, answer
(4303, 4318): 3.0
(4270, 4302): 4.4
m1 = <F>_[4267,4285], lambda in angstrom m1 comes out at 9.52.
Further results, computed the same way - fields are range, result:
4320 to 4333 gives 10.4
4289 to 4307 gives 7.86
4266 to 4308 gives 8.71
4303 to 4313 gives 6.82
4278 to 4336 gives 9.26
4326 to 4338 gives 10.5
